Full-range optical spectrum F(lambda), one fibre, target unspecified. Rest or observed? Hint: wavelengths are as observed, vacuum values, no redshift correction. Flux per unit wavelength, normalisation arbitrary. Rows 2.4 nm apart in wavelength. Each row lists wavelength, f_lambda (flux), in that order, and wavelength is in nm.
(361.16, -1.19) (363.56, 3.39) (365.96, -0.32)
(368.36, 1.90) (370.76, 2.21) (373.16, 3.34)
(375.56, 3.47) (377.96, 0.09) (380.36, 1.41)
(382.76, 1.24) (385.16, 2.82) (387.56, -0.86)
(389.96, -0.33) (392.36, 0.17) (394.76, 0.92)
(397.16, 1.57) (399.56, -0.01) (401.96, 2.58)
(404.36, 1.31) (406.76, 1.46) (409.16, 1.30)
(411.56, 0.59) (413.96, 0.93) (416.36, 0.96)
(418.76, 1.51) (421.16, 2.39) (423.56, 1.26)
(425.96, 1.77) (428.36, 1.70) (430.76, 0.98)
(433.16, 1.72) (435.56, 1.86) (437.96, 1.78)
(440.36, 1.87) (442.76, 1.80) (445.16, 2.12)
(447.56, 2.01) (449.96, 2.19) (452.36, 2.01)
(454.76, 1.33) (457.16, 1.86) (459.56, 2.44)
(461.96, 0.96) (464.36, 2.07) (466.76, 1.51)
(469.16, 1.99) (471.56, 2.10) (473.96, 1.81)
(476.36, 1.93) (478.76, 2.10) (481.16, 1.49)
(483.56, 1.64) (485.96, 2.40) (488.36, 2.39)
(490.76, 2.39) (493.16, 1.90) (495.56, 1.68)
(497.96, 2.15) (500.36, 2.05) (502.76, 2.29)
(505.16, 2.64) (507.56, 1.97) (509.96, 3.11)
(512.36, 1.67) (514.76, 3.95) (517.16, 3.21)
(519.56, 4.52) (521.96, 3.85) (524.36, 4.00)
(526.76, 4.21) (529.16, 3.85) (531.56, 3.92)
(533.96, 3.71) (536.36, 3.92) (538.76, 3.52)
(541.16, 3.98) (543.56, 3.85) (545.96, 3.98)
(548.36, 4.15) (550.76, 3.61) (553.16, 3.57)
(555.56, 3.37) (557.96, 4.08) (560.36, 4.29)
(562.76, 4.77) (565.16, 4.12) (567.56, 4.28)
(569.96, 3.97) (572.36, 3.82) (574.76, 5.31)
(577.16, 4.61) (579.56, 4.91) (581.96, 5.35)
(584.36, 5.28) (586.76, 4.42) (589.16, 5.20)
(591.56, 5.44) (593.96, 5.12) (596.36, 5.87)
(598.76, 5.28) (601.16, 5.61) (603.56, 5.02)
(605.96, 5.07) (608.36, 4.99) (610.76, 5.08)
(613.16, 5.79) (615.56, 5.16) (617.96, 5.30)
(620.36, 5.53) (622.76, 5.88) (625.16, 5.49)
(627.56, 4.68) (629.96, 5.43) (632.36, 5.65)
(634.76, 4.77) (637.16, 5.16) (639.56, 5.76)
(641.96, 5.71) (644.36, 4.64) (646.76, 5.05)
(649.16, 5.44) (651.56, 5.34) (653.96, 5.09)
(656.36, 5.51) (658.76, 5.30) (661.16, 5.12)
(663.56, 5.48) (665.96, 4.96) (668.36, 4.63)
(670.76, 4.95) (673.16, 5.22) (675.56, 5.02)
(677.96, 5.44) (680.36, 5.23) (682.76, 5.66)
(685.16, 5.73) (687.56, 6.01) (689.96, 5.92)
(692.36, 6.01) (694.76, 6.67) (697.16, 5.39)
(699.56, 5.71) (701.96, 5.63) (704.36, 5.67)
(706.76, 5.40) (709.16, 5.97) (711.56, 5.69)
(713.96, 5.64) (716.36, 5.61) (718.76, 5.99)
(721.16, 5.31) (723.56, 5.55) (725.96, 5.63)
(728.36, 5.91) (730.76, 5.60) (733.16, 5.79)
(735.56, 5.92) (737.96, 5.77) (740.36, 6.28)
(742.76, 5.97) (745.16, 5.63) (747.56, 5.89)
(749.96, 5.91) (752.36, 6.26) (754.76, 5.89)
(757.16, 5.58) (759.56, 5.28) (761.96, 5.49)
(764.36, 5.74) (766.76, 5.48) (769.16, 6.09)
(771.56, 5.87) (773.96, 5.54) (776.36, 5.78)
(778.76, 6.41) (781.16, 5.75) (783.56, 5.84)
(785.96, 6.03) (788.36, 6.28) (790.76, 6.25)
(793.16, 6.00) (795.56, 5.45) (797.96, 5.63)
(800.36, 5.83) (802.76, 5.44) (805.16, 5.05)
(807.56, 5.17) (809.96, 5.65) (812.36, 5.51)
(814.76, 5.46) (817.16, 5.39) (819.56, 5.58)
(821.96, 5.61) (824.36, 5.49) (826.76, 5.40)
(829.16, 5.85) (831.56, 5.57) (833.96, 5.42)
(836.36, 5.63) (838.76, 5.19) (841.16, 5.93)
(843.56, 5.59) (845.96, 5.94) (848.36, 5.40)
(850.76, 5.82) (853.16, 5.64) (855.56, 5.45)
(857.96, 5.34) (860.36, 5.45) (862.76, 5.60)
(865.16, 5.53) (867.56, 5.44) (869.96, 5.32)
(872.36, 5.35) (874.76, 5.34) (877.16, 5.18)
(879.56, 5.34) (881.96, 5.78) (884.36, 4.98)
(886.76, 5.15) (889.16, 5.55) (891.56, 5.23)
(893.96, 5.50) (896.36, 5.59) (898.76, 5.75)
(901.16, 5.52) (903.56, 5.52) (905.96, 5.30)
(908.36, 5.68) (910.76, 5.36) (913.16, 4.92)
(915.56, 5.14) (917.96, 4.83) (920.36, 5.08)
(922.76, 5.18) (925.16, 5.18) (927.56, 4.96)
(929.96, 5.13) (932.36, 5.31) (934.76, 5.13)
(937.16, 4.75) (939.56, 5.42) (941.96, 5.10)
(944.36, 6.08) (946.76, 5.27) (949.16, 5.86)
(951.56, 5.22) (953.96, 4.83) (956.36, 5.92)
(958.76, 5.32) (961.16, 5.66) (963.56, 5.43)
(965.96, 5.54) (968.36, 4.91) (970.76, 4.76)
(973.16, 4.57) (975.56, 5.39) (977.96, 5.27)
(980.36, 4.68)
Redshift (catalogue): 0.291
